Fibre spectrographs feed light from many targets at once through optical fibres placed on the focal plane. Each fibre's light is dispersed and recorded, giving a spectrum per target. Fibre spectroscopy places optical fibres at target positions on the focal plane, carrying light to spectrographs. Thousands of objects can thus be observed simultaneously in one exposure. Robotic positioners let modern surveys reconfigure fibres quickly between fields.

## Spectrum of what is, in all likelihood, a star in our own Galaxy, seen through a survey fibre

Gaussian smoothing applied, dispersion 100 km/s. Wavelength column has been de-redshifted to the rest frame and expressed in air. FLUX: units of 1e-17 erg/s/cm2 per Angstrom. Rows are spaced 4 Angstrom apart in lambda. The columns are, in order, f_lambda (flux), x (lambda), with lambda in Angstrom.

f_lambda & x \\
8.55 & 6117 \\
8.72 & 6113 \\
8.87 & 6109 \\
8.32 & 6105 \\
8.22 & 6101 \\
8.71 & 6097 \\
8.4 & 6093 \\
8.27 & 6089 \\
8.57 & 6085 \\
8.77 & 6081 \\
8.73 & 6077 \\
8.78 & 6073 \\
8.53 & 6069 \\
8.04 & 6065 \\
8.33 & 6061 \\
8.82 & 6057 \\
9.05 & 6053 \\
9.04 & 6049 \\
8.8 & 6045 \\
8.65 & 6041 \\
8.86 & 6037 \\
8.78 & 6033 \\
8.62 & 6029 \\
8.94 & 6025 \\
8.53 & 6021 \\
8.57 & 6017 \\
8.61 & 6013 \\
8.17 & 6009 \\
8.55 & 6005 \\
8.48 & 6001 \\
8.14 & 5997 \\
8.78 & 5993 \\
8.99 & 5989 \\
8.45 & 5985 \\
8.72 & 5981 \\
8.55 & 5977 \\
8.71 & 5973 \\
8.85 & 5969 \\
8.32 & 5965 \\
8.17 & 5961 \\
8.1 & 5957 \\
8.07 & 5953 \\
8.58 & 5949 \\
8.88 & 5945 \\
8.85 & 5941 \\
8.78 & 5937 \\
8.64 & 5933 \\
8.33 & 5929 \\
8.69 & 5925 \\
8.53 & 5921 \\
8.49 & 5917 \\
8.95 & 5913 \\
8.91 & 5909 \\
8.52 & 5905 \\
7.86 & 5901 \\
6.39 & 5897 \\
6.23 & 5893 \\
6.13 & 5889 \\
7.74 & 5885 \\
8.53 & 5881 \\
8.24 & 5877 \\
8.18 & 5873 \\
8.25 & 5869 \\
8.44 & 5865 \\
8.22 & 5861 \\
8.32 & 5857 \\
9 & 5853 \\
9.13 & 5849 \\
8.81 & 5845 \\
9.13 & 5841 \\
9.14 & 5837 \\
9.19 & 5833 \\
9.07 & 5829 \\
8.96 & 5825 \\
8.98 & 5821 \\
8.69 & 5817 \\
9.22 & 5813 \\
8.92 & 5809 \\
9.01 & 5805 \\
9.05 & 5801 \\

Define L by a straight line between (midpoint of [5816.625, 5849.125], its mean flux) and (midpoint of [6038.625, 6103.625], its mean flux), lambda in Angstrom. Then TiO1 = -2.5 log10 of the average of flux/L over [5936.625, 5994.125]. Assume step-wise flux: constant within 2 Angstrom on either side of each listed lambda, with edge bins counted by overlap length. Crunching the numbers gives 0.03 mag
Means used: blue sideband 9.02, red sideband 8.61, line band 8.58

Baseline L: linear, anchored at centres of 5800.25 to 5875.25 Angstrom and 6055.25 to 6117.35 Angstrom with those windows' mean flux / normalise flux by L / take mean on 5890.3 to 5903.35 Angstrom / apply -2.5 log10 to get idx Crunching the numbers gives 0.269 mag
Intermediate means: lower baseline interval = 8.82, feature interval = 6.83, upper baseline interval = 8.54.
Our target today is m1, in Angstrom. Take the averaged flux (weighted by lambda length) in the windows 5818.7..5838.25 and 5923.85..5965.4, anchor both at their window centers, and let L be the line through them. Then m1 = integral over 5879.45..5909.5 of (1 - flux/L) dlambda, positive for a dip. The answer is 4.41 Angstrom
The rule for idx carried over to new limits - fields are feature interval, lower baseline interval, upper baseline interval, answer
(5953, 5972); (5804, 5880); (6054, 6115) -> 0.040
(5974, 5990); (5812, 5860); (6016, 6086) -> 0.014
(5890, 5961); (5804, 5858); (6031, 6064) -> 0.081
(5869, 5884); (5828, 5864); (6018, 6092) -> 0.073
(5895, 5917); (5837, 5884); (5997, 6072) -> 0.056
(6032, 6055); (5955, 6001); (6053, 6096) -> -0.040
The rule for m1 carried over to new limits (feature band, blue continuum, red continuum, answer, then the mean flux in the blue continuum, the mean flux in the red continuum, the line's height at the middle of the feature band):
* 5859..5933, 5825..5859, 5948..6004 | 6.1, 8.97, 8.49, 8.78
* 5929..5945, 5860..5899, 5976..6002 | -1.2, 7.62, 8.59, 8.13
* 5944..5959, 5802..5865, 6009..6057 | 0.7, 8.91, 8.75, 8.81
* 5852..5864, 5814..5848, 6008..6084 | 0.7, 9.01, 8.67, 8.96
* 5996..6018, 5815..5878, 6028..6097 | 0.6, 8.74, 8.65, 8.67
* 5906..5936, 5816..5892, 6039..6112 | -0.4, 8.5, 8.61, 8.53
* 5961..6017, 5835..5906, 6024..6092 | -0.5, 8.12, 8.67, 8.47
